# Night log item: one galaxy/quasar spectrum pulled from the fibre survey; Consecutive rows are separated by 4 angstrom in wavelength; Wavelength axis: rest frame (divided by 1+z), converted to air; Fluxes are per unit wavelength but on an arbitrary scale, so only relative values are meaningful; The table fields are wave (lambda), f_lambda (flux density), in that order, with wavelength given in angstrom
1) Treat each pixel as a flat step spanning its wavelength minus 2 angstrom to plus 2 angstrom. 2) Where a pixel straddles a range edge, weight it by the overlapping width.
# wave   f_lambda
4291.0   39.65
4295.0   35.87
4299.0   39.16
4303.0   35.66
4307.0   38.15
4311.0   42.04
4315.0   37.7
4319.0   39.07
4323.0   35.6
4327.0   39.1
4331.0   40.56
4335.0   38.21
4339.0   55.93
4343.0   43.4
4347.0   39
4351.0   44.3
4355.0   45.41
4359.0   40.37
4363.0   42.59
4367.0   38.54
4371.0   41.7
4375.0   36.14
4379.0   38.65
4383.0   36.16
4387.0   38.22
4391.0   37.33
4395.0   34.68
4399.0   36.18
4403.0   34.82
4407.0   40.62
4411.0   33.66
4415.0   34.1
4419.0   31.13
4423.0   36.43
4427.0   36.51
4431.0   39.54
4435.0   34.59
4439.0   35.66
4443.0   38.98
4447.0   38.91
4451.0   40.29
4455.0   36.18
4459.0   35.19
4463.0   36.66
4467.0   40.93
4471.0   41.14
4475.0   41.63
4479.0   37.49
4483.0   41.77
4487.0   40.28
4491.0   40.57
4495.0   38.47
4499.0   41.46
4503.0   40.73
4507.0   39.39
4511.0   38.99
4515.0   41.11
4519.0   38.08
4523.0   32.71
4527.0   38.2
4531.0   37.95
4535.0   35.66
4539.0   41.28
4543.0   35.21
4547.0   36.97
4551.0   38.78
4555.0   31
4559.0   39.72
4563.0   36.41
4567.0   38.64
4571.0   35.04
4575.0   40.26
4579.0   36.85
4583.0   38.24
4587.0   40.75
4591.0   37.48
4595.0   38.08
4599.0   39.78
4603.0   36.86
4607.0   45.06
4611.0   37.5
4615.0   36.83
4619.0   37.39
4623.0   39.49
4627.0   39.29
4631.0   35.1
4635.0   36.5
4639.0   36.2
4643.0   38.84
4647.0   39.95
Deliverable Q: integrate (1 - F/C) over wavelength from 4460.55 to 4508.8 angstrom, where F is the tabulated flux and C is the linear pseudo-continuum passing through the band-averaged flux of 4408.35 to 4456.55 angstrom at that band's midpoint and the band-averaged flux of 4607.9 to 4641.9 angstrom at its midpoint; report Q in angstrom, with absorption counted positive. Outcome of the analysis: -4.3 angstrom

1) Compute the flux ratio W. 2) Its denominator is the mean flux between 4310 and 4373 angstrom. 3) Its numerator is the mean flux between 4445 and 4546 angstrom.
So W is 0.9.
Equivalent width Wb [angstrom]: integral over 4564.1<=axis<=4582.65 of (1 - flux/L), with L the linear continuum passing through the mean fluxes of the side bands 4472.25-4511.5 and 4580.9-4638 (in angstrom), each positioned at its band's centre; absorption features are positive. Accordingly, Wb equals 0.60 angstrom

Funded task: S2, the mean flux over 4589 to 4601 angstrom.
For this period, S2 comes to 38.4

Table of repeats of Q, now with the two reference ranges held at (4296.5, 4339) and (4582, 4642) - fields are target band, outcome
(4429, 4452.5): 0.57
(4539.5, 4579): 1.47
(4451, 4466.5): 0.72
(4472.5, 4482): -0.27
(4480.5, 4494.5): -0.64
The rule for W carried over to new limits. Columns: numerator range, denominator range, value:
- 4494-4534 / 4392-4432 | 1.08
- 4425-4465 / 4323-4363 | 0.88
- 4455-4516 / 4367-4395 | 1.05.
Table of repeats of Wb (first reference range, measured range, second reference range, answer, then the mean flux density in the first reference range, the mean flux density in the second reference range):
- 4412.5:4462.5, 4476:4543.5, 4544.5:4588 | -3.5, 36.4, 37.4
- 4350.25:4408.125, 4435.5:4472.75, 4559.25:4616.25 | 0.7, 38.9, 38.5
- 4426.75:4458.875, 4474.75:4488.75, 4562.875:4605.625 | -0.9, 37.5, 38.2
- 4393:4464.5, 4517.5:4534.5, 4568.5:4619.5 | 0.5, 36.3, 38.5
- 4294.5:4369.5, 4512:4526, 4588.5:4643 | 0.6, 40.7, 38.2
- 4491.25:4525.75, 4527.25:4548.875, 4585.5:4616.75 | 0.8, 38.9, 39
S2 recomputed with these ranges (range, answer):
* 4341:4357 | 43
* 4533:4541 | 38.5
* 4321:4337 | 38.4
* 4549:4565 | 36.5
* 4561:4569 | 37.5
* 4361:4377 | 39.7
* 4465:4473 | 41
